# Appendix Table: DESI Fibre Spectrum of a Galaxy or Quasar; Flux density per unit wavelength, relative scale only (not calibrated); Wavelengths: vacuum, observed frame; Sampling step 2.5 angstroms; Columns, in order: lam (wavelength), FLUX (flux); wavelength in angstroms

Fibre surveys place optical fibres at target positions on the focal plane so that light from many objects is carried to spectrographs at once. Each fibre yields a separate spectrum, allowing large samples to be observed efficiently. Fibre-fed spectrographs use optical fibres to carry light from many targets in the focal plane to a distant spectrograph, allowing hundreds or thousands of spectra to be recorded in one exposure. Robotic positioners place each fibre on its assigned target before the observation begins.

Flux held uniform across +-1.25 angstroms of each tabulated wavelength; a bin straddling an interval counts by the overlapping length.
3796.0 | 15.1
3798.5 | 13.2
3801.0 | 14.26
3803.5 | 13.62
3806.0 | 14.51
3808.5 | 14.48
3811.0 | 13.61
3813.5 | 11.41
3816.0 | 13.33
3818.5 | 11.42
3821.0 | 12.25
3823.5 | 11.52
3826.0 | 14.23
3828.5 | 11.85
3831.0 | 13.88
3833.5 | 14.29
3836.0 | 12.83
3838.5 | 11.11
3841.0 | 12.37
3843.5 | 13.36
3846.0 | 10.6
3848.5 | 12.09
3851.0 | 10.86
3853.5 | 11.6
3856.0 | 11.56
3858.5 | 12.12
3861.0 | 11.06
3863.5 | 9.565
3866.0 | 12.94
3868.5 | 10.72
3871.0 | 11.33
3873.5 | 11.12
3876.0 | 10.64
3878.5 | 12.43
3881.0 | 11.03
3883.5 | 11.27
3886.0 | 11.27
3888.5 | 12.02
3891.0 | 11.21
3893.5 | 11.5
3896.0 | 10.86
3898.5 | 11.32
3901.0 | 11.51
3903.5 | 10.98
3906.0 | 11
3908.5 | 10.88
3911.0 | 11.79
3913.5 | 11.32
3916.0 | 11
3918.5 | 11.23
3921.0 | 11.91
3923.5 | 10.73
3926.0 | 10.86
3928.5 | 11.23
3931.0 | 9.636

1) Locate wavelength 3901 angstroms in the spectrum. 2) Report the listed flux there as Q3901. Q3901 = 11.51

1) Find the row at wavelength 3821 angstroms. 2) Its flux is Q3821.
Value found 12.25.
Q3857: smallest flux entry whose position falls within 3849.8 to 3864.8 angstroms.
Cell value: 9.565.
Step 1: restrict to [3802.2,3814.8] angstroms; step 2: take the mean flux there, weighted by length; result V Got 13.5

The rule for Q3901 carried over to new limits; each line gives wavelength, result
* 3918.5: 11.23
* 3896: 10.86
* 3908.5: 10.88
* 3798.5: 13.2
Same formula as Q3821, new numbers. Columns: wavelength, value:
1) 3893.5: 11.5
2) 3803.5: 13.62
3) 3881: 11.03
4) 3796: 15.1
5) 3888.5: 12.02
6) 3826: 14.23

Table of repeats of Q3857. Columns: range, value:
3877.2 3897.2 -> 10.86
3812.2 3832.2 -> 11.41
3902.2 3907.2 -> 10.98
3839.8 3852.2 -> 10.6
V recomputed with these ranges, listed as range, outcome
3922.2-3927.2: 10.8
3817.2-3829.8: 12.3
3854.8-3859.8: 11.8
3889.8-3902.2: 11.3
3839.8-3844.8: 12.8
